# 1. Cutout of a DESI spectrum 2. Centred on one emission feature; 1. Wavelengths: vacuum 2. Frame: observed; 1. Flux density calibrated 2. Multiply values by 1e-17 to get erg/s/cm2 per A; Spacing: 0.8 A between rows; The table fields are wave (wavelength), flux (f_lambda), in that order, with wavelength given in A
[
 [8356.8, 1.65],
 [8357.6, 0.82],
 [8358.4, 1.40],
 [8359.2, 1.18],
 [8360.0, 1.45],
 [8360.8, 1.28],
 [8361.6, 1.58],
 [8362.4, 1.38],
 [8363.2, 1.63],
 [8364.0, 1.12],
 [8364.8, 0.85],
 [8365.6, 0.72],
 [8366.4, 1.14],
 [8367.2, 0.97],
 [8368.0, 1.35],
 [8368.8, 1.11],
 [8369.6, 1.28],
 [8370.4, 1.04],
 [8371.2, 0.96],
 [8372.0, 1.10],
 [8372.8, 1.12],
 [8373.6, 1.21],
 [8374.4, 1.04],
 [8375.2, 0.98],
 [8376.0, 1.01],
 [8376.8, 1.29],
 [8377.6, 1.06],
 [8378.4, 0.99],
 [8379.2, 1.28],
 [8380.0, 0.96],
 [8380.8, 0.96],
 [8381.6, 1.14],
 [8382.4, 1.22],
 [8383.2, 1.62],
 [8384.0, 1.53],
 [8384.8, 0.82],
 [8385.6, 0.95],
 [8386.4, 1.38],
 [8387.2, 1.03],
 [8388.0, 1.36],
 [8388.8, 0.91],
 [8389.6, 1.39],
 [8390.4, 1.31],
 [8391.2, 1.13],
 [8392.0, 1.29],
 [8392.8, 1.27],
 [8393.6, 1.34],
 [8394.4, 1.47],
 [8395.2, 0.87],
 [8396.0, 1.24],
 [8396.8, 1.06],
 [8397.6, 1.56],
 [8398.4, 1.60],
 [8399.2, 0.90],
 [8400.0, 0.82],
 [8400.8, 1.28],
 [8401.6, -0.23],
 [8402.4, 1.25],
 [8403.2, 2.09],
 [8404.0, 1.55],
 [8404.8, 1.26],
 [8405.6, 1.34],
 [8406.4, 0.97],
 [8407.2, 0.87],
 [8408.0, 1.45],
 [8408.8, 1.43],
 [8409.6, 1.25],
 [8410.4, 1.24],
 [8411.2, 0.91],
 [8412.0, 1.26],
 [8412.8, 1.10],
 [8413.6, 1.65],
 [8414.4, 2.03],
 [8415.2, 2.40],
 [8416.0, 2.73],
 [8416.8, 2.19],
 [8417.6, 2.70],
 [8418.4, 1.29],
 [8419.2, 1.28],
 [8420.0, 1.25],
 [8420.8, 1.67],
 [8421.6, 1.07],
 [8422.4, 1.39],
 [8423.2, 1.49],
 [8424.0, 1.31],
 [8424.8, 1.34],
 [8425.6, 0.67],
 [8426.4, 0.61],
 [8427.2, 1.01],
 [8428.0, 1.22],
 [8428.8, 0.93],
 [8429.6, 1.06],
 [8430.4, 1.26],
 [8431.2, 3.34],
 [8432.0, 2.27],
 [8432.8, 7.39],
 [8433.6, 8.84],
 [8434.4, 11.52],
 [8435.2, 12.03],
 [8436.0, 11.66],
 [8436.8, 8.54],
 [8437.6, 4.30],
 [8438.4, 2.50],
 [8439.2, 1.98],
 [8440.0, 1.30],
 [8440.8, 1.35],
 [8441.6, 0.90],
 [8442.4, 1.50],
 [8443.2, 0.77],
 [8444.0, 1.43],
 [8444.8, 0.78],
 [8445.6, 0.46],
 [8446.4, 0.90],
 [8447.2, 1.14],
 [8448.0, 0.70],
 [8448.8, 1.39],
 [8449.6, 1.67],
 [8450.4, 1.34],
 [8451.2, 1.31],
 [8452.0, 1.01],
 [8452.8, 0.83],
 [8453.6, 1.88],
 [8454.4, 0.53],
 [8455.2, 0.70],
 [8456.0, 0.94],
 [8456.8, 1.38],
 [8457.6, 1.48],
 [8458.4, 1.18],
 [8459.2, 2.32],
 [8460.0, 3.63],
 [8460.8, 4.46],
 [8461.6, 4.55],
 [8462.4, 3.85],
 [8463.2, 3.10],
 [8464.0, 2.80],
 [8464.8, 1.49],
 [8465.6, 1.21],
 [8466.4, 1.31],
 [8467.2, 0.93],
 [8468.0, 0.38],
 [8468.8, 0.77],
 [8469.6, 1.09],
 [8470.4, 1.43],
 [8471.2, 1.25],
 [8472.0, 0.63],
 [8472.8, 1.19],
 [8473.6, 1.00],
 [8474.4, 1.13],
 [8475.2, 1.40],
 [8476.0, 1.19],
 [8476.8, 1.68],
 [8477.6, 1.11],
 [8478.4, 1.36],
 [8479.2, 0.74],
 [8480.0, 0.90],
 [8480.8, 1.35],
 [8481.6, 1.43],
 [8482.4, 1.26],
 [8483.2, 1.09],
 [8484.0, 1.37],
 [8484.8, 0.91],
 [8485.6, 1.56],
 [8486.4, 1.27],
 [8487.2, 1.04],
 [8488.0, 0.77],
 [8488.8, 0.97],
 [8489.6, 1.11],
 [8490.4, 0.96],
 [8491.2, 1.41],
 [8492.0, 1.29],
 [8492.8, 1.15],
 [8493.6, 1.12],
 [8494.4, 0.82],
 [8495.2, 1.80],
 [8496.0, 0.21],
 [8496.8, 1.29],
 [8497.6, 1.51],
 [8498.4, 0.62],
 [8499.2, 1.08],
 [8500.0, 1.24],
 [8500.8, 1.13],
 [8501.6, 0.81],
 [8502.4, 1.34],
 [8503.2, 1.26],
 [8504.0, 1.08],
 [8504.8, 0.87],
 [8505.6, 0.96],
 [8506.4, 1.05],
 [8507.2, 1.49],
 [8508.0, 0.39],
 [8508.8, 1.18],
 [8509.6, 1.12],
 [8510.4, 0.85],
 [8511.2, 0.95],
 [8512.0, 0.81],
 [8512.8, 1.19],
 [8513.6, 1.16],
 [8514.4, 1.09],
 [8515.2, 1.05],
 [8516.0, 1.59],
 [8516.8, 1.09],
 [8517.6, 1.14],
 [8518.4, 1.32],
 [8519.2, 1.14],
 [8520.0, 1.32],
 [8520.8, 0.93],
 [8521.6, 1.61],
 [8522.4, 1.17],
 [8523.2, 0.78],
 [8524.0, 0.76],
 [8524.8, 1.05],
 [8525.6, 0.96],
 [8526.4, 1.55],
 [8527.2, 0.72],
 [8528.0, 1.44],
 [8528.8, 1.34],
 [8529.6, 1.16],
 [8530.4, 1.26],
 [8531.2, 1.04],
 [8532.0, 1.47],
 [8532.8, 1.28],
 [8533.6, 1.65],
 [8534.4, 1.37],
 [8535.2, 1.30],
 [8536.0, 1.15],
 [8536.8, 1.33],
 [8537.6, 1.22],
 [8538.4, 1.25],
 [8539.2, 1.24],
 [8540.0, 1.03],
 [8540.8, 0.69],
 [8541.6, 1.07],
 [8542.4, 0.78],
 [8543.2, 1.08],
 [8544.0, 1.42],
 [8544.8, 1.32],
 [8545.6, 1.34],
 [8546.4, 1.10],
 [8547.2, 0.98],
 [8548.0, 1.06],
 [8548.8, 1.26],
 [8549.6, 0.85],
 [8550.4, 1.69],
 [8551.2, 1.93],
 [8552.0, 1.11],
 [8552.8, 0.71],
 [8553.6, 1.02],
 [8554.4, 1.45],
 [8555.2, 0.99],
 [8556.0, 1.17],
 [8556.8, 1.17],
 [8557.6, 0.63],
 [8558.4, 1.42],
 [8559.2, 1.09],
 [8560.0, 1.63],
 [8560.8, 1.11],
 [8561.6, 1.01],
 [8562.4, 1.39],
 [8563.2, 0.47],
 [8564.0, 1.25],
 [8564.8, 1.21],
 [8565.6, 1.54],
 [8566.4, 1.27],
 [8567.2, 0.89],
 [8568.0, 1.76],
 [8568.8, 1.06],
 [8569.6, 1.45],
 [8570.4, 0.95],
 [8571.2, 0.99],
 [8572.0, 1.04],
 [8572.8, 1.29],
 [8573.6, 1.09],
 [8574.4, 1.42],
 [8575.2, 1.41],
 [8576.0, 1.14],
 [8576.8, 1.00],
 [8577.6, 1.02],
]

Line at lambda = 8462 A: [N II] 6583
